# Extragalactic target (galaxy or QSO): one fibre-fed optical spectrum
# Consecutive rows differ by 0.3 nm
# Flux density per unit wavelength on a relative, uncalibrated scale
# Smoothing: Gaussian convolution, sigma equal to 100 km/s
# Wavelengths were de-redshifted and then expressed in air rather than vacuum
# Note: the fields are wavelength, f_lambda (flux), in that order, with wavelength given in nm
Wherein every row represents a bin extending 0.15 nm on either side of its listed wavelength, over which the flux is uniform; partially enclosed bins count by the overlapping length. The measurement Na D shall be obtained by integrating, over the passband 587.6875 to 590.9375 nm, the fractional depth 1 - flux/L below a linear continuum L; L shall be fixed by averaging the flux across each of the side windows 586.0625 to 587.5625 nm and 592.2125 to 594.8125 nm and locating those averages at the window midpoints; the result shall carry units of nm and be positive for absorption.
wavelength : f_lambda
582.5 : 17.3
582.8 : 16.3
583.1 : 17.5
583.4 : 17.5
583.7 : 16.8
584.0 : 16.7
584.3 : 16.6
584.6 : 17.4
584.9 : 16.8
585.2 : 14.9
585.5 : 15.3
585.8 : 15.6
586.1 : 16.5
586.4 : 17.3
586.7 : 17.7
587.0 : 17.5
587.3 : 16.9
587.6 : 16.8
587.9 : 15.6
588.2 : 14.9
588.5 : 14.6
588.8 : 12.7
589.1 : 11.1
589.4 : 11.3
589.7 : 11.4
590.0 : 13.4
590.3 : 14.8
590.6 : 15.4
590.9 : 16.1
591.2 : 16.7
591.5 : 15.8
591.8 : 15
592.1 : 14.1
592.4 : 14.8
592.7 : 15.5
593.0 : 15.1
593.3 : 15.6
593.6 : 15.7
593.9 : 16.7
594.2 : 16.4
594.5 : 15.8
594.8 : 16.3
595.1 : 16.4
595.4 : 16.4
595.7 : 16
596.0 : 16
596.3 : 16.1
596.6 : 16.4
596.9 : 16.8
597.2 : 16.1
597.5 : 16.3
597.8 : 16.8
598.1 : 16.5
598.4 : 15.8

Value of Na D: 0.569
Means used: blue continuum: 17.2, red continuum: 15.7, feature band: 13.7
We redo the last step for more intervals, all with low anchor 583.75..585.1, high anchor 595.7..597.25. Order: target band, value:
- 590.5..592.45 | 0.123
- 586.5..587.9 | -0.032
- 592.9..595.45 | 0.049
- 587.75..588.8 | 0.122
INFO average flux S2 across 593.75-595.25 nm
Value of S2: 16.3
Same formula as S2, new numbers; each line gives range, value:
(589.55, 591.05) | 14.2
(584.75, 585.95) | 15.6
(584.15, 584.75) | 17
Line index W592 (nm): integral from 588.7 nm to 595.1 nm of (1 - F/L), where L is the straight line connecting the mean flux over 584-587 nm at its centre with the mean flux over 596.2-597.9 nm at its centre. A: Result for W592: 0.64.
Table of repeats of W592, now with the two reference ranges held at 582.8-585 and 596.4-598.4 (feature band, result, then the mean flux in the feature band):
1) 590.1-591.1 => 0.079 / 15.4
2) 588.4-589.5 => 0.289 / 12.4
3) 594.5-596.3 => 0.036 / 16.2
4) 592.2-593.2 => 0.091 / 15.1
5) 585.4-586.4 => 0.051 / 16.1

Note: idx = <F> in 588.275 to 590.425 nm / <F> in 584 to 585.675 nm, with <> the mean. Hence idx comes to 0.79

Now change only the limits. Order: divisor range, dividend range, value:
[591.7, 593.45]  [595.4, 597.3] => 1.08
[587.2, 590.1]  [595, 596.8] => 1.17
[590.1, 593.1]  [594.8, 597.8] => 1.07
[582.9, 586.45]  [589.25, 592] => 0.87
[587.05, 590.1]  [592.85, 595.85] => 1.15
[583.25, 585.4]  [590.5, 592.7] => 0.93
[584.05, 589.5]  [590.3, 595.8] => 1.01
